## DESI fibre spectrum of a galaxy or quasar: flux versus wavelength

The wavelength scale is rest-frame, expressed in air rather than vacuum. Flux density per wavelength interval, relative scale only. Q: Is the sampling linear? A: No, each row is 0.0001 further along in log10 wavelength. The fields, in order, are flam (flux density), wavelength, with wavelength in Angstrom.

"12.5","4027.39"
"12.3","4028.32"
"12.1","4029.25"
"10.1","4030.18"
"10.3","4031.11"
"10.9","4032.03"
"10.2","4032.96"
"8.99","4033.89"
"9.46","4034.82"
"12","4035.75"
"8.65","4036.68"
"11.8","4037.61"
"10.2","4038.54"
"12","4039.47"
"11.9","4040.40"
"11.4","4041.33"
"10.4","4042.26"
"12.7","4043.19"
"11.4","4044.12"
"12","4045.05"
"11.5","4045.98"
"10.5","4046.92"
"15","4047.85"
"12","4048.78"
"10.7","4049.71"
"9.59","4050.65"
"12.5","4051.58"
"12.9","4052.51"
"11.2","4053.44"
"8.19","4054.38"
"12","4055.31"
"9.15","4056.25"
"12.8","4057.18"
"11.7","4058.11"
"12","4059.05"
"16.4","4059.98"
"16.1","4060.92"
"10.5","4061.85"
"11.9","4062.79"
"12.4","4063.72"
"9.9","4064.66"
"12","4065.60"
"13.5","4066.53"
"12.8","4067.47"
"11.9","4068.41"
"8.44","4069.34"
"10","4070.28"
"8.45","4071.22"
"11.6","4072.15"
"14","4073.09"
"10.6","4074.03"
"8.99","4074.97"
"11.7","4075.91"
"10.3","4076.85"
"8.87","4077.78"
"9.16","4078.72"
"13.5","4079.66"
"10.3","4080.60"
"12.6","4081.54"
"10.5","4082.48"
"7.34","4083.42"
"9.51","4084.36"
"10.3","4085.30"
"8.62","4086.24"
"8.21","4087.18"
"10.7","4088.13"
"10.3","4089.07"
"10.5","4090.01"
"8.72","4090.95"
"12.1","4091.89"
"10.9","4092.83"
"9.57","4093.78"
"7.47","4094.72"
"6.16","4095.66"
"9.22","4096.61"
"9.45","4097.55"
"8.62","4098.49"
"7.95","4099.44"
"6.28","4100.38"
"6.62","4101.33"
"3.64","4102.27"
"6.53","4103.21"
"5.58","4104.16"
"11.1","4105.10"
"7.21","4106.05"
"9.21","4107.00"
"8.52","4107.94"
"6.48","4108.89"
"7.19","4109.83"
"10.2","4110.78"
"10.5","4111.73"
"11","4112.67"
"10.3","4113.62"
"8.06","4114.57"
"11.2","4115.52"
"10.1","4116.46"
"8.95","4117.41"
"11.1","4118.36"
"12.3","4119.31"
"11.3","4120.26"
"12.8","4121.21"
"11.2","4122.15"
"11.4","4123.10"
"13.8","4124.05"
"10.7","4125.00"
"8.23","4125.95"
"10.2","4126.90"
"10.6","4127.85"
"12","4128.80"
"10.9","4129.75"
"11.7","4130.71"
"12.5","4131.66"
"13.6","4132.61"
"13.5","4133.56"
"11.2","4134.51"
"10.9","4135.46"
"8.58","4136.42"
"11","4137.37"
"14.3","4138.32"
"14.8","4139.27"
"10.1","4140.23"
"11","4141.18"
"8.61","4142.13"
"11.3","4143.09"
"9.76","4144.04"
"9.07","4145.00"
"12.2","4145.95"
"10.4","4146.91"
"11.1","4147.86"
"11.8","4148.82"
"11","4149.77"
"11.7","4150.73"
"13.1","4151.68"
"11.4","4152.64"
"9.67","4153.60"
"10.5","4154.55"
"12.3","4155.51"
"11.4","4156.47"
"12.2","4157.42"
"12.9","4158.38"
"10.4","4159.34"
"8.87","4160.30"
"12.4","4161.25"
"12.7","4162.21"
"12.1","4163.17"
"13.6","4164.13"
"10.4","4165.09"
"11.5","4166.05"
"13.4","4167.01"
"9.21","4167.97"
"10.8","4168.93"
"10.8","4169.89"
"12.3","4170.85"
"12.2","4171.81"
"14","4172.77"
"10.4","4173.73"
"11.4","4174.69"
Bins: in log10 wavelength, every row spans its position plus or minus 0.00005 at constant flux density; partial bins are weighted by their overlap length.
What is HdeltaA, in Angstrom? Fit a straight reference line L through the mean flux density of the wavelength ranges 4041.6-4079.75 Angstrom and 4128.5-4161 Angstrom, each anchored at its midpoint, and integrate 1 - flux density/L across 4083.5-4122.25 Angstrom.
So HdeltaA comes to 7.76 Angstrom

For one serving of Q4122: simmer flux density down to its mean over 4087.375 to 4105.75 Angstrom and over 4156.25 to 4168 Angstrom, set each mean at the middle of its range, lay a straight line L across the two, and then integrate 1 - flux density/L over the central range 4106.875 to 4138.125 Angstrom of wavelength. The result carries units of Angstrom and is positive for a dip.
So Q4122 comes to -2.9 Angstrom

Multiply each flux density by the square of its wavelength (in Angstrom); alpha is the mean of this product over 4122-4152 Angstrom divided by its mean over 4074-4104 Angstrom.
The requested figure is 1.26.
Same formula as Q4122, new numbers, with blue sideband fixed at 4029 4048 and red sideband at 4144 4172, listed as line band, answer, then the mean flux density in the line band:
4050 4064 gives -1.1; 11.9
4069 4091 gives 2.0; 10.2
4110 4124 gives 0.6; 10.8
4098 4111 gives 4.4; 7.46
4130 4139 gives -0.5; 12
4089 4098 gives 1.4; 9.4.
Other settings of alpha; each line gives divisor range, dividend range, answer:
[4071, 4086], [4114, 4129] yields 1.06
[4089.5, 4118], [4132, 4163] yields 1.34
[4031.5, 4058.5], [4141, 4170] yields 1.06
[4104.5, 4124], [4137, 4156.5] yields 1.14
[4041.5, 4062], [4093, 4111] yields 0.67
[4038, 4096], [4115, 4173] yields 1.08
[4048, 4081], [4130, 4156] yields 1.04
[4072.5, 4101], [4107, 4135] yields 1.12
